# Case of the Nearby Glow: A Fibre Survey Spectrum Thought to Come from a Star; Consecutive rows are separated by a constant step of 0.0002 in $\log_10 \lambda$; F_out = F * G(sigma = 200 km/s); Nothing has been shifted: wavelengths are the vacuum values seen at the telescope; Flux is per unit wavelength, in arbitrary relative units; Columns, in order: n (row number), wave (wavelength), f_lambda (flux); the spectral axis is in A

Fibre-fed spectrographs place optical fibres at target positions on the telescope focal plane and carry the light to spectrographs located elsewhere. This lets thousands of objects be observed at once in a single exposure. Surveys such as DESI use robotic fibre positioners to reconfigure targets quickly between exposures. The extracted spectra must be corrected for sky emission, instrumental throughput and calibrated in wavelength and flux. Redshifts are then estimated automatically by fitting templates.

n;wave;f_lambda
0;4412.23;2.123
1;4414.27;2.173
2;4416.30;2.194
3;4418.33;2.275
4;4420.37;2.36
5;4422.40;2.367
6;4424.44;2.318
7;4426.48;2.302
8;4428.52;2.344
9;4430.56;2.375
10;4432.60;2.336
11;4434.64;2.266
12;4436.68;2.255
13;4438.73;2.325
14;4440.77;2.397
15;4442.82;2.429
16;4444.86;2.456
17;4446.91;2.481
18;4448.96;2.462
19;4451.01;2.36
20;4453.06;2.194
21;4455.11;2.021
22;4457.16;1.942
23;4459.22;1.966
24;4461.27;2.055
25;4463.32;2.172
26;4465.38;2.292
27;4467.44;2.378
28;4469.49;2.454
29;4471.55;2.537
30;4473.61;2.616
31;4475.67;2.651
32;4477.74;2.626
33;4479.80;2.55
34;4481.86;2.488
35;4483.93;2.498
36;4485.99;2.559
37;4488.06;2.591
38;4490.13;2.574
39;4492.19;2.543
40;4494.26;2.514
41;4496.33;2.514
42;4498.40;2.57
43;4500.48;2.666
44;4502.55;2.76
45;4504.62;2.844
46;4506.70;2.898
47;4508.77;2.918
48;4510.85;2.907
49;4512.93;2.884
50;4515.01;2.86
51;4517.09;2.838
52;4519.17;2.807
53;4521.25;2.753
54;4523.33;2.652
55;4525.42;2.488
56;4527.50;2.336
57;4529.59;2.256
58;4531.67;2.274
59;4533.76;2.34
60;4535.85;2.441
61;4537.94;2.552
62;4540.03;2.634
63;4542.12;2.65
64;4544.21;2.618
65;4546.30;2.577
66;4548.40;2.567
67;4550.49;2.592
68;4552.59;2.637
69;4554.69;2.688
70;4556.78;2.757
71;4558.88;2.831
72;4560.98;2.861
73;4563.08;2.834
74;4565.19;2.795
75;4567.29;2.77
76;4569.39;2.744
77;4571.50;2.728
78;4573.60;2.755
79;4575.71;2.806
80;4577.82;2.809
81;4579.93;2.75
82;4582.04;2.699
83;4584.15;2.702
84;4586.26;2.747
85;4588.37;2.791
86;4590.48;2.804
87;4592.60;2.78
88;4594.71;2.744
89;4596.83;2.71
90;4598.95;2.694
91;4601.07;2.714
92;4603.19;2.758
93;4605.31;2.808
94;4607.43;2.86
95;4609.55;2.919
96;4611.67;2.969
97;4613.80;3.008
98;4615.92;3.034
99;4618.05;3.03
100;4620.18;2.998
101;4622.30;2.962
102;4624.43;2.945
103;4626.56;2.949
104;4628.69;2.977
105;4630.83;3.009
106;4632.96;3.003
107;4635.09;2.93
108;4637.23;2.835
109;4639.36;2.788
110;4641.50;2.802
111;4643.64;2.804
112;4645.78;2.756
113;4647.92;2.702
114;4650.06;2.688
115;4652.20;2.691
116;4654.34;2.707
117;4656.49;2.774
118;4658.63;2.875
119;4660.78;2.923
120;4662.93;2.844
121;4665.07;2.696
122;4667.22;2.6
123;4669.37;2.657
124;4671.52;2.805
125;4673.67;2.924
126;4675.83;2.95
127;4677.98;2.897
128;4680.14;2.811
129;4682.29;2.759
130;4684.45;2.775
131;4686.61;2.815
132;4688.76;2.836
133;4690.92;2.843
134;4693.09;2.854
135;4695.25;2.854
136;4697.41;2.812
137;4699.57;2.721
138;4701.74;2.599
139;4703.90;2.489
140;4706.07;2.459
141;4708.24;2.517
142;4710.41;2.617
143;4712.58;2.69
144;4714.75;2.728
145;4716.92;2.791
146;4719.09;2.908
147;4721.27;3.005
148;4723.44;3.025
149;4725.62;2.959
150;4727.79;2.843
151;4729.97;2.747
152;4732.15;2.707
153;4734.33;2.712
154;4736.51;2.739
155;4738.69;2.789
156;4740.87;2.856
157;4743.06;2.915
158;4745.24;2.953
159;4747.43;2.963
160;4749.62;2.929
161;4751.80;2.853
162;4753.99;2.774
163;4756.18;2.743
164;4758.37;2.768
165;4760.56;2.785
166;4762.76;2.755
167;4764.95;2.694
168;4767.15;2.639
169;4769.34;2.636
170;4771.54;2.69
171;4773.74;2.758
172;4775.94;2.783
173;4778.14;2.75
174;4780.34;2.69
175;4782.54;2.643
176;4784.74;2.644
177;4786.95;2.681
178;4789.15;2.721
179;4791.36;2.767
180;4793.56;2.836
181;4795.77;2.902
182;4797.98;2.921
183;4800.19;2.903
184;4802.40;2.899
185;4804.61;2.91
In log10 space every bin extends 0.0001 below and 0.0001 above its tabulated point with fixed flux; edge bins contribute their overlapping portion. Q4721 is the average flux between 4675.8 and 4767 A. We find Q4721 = 2.79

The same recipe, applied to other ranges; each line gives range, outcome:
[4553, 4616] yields 2.79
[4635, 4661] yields 2.78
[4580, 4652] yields 2.84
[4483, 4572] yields 2.65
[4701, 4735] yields 2.74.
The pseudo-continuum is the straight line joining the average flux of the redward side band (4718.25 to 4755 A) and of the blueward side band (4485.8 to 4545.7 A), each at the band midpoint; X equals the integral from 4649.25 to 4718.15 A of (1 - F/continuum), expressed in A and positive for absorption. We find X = 1.4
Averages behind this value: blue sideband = 2.63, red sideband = 2.86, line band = 2.75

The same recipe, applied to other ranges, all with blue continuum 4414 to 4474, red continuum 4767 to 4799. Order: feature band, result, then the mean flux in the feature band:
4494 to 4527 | -4.88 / 2.74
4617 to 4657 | -4.87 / 2.86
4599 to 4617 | -2.57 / 2.87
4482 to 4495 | -1.01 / 2.54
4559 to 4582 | -2.96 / 2.78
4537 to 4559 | -1.82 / 2.64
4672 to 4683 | -1.12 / 2.87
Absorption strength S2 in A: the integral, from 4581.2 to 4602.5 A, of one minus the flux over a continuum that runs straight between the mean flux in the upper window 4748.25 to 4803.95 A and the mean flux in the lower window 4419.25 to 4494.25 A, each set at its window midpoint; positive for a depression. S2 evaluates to -1.64 A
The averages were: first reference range 2.38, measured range 2.74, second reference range 2.77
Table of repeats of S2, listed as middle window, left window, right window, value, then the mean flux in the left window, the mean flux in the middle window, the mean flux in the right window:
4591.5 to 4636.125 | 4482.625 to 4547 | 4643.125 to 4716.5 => -3.25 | 2.62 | 2.9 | 2.75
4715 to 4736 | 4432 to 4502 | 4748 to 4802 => -1.08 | 2.41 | 2.85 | 2.76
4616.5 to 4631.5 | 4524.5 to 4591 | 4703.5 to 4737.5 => -1.62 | 2.65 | 2.98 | 2.75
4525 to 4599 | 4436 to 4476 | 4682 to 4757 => -4.53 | 2.32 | 2.66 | 2.79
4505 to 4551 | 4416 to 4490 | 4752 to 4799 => -3.42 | 2.36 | 2.63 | 2.74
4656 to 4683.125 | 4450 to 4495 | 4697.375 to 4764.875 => -1.26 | 2.39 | 2.81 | 2.78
